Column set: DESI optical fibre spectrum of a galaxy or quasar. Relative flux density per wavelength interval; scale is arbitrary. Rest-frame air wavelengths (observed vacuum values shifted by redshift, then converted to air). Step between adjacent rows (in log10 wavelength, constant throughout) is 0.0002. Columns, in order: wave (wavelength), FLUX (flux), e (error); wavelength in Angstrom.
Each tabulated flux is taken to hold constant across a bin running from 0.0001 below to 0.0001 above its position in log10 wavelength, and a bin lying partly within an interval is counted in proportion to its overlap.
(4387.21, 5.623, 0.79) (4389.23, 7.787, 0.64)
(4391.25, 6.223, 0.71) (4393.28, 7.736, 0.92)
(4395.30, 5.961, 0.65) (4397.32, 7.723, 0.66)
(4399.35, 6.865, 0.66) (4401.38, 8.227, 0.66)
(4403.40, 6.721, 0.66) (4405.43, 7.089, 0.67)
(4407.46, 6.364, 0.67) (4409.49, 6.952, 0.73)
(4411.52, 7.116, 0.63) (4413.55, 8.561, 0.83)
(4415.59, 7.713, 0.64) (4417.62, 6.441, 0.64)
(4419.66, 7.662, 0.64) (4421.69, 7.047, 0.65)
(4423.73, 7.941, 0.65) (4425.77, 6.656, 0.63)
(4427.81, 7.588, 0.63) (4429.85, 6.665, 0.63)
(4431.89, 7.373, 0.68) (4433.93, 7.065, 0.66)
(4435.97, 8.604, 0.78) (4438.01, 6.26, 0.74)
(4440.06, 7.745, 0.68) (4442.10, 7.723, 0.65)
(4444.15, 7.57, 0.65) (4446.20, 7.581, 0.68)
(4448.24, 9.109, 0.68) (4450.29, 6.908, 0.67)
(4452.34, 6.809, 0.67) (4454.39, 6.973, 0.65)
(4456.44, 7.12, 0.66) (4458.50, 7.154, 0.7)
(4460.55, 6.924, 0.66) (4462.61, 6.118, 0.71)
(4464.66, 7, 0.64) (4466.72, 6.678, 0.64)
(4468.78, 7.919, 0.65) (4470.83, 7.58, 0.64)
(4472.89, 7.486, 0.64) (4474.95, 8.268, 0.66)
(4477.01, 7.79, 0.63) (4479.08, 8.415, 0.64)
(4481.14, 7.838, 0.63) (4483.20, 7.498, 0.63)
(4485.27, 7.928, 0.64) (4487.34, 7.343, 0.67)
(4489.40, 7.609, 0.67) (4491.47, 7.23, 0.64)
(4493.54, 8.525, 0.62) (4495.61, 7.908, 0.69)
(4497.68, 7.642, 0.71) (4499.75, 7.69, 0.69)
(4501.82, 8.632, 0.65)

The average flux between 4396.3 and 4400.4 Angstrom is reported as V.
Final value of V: 7.29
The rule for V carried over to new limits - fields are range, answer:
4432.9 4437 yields 7.84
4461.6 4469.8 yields 6.93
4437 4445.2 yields 7.32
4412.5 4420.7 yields 7.59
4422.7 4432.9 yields 7.24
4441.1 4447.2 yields 7.62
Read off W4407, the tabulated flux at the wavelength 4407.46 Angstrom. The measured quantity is 6.364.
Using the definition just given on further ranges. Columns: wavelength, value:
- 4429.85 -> 6.665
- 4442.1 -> 7.723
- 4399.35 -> 6.865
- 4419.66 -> 7.662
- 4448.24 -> 9.109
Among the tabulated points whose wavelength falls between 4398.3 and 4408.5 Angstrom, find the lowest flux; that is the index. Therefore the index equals 6.364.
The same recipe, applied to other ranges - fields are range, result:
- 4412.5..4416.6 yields 7.713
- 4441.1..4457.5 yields 6.809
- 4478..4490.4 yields 7.343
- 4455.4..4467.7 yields 6.118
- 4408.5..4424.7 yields 6.441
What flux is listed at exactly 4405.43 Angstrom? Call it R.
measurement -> 7.089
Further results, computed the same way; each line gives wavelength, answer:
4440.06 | 7.745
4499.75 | 7.69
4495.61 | 7.908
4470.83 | 7.58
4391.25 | 6.223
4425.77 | 6.656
